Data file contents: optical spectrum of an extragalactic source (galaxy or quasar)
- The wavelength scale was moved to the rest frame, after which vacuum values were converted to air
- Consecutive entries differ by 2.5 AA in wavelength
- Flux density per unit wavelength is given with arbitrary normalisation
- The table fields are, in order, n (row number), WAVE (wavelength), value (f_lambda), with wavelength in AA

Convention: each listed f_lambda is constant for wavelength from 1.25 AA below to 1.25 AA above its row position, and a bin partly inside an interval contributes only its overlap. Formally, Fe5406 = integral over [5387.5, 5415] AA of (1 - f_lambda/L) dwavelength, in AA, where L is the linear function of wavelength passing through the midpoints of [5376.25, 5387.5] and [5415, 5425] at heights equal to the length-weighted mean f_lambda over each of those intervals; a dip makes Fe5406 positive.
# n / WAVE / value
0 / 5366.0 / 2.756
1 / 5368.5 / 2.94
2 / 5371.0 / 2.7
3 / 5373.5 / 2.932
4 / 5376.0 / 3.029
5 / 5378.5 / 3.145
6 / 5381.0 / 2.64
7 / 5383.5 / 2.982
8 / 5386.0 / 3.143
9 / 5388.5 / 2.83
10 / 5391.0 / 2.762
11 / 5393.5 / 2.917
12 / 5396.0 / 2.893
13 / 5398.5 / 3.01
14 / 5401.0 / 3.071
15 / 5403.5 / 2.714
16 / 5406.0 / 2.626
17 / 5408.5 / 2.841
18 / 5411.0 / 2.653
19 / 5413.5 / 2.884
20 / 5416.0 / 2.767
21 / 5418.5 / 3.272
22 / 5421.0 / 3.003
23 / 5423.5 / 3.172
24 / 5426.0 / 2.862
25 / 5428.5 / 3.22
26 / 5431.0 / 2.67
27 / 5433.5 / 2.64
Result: 1.7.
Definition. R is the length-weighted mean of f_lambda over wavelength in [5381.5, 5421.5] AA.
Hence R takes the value 2.89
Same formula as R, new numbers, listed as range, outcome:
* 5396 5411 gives 2.84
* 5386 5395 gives 2.88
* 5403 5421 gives 2.84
